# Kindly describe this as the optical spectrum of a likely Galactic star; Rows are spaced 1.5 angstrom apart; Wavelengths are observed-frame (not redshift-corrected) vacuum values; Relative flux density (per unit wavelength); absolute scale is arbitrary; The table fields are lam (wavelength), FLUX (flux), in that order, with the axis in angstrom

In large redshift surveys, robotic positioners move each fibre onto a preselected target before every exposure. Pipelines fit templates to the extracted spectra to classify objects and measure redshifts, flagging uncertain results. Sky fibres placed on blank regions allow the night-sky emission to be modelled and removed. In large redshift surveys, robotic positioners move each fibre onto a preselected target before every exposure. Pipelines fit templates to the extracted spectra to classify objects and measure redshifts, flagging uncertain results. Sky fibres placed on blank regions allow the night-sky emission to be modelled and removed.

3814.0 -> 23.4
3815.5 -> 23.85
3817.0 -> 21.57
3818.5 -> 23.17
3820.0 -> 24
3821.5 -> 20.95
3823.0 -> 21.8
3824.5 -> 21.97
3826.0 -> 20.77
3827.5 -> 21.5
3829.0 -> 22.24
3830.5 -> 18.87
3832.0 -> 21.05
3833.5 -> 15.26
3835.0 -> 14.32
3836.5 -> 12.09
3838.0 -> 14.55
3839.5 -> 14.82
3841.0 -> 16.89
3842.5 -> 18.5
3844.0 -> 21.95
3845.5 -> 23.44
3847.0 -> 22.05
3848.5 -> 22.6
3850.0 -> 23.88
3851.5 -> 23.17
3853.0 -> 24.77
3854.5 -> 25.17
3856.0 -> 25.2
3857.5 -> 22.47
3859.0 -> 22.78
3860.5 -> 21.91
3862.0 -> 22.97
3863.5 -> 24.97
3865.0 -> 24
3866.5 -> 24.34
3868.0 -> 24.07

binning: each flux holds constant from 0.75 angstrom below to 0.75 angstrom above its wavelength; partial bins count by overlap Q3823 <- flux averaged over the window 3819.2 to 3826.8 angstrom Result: 21.9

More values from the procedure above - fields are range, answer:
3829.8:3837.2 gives 16.3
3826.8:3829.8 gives 21.8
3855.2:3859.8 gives 23.5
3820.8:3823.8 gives 21.4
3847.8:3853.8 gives 23.6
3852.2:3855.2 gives 24.9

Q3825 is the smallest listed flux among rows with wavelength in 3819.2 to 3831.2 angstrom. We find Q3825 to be 18.87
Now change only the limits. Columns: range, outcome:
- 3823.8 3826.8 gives 20.77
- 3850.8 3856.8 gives 23.17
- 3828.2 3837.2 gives 12.09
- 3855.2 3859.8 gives 22.47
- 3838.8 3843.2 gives 14.82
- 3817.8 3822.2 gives 20.95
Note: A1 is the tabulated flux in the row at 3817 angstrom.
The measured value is 21.57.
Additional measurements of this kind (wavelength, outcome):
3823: 21.8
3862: 22.97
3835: 14.32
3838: 14.55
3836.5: 12.09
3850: 23.88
